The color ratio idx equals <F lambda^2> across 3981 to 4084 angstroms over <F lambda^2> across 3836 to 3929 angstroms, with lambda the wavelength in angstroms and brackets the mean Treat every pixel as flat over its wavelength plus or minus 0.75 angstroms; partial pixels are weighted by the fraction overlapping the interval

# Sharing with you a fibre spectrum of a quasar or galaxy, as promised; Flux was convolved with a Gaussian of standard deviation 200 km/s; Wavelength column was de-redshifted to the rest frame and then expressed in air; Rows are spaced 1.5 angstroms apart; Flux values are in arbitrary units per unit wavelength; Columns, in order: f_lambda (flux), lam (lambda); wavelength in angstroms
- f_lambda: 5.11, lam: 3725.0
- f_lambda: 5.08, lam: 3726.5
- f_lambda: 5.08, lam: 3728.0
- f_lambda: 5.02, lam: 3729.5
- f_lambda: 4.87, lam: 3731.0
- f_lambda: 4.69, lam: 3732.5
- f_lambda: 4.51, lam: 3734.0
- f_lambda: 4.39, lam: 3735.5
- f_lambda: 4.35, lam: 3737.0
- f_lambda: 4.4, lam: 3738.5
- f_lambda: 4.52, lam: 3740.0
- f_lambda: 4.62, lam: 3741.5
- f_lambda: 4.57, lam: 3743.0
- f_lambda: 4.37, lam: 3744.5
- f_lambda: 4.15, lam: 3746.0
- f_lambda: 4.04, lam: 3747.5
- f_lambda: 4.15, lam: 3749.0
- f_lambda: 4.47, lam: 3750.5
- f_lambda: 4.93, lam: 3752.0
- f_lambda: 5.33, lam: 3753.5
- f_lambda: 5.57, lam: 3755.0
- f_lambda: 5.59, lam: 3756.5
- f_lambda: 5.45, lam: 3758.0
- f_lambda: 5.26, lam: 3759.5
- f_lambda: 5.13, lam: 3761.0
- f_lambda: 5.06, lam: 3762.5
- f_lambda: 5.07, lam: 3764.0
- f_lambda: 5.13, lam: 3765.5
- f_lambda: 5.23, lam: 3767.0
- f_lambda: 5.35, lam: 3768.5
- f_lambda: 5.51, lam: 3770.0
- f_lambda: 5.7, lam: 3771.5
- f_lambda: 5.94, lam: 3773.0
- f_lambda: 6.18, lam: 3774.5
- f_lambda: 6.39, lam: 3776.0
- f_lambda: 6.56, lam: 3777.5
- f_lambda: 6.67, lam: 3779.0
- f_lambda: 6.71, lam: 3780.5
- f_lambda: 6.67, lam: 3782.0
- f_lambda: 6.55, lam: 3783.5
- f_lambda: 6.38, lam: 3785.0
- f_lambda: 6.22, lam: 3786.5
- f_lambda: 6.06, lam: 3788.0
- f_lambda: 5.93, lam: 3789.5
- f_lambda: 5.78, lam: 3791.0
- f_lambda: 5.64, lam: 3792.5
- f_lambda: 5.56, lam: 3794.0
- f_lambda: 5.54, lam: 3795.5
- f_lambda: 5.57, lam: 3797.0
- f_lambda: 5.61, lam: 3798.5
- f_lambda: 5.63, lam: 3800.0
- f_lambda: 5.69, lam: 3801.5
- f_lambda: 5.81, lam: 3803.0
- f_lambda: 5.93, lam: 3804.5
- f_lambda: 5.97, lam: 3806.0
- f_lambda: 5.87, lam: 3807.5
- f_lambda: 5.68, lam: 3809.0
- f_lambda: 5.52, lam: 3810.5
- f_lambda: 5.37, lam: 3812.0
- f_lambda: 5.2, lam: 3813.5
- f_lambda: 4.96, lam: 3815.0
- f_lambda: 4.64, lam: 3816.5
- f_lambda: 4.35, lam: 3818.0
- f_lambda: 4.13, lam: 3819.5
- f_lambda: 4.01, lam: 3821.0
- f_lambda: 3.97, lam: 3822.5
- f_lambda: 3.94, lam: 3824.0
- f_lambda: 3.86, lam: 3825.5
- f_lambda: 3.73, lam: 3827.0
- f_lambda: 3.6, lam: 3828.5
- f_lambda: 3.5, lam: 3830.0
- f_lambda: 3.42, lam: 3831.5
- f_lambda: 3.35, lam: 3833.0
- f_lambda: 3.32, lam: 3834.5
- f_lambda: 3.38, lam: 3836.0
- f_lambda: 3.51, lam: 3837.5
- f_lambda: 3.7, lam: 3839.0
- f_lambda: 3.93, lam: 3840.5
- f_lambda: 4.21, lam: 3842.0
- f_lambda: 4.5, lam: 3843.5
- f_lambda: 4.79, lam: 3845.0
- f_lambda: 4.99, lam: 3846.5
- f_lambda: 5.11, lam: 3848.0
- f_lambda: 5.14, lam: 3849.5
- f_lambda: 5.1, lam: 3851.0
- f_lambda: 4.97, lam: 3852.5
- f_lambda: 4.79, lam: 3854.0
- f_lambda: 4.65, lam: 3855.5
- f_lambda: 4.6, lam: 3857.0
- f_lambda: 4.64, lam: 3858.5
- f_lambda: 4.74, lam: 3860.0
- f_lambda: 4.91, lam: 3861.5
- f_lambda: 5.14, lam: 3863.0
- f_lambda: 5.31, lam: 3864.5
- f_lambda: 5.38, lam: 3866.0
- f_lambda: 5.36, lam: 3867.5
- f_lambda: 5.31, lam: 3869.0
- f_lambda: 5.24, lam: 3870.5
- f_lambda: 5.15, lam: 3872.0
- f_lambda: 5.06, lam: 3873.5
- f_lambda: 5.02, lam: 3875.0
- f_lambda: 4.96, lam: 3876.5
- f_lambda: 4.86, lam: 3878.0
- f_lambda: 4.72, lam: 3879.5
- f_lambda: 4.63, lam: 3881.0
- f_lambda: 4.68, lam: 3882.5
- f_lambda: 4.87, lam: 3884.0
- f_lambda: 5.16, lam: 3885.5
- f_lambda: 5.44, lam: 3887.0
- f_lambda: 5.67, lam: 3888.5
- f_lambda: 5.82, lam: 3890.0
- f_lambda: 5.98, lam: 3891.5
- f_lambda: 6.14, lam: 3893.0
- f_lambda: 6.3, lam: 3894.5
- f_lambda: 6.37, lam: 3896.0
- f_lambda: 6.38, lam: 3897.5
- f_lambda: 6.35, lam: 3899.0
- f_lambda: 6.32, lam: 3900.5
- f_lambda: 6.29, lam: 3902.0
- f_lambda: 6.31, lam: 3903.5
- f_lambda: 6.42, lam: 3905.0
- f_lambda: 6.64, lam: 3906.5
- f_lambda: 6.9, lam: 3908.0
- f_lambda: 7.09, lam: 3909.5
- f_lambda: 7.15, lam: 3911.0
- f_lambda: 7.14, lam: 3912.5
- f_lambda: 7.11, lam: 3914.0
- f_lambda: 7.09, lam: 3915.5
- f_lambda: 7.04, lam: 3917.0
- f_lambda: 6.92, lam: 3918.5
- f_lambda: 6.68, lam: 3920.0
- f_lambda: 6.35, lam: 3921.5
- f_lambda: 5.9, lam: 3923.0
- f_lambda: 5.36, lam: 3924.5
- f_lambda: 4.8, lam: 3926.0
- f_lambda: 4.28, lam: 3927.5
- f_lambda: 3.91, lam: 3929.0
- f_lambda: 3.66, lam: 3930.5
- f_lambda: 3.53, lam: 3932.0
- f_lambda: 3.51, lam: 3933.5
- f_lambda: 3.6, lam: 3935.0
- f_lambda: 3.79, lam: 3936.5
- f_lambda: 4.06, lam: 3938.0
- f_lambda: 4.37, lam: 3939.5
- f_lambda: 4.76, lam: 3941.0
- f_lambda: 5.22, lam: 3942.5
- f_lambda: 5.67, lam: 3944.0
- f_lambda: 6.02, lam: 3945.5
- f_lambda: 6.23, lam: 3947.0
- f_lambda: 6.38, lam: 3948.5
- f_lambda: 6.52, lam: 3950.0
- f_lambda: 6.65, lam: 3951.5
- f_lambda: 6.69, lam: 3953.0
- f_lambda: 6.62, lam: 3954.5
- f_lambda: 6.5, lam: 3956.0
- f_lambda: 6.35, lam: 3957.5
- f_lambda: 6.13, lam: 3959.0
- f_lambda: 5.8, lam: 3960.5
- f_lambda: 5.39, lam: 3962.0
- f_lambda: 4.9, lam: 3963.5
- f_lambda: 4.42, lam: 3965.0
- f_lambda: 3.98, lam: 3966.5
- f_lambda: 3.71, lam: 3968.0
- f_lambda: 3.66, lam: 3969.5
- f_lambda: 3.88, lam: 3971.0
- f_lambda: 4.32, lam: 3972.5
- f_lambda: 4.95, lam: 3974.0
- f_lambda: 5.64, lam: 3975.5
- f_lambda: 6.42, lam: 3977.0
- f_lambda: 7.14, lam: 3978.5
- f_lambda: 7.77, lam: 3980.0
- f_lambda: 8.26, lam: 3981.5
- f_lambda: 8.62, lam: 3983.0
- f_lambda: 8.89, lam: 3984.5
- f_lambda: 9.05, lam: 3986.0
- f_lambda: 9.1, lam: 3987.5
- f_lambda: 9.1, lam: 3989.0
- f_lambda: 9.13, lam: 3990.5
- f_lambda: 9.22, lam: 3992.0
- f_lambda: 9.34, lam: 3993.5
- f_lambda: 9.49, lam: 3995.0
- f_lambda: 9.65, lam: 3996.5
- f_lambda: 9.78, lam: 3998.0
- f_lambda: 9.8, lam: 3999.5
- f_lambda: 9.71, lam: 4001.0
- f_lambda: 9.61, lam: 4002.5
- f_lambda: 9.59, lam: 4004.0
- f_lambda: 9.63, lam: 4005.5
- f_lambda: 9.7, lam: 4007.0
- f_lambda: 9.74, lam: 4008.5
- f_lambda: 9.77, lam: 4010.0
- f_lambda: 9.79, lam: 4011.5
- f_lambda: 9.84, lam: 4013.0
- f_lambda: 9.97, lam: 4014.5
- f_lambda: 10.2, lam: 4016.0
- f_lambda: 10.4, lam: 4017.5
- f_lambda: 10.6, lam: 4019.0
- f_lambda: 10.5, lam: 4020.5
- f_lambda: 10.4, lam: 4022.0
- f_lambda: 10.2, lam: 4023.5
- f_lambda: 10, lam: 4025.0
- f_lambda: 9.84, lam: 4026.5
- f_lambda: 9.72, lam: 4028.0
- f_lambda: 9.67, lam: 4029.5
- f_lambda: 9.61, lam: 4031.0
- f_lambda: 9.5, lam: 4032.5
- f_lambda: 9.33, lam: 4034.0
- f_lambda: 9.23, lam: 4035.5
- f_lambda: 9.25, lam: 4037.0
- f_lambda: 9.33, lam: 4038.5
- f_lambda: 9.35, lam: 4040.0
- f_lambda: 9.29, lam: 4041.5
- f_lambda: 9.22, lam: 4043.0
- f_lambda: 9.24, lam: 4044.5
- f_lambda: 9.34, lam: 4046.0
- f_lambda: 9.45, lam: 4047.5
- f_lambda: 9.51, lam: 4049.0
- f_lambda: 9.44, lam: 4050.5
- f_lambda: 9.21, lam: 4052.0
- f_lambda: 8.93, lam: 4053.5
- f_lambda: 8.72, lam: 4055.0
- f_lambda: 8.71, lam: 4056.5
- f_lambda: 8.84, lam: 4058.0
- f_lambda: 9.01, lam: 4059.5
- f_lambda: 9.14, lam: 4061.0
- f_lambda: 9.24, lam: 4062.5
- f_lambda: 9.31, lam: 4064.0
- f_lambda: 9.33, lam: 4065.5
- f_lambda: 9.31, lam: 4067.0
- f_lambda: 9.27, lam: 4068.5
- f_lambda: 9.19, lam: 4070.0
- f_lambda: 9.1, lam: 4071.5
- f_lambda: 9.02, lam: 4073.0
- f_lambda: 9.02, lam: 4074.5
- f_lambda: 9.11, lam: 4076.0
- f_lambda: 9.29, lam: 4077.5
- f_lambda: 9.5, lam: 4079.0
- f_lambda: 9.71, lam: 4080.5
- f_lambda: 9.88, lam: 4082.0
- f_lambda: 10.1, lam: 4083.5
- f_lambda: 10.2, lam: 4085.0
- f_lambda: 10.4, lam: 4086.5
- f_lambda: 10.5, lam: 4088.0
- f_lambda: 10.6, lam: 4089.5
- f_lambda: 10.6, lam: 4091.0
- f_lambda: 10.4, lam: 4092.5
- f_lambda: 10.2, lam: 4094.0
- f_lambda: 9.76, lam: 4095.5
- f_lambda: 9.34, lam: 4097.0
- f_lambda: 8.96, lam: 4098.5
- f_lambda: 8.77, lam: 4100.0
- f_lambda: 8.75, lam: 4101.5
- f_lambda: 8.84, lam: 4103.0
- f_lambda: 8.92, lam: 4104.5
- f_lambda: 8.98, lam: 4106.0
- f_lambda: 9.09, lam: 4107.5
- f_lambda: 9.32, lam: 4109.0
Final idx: 1.9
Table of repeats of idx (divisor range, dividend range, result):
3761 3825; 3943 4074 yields 1.69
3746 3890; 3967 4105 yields 2.01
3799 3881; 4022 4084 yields 2.21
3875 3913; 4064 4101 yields 1.79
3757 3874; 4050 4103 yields 2.12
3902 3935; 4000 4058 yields 1.74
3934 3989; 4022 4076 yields 1.65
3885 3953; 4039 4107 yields 1.76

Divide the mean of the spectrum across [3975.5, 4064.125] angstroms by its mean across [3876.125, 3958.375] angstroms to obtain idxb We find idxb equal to 1.63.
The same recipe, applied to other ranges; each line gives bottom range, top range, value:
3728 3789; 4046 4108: 1.78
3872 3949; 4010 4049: 1.74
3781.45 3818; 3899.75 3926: 1.15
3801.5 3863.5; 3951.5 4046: 1.82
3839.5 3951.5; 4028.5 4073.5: 1.71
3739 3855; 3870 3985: 1.13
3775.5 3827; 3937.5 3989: 1.10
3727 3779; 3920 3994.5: 1.17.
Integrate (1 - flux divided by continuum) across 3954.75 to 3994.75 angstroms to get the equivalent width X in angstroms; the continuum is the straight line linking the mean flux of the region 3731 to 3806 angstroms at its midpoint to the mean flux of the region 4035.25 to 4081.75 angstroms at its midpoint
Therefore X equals 7.4 angstroms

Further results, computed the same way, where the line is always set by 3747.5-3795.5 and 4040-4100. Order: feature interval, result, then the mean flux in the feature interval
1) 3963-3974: 5.4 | 4.16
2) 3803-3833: 7.8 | 4.61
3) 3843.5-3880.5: 9.9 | 4.98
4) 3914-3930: 3.6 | 5.86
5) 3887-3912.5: 3.2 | 6.38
